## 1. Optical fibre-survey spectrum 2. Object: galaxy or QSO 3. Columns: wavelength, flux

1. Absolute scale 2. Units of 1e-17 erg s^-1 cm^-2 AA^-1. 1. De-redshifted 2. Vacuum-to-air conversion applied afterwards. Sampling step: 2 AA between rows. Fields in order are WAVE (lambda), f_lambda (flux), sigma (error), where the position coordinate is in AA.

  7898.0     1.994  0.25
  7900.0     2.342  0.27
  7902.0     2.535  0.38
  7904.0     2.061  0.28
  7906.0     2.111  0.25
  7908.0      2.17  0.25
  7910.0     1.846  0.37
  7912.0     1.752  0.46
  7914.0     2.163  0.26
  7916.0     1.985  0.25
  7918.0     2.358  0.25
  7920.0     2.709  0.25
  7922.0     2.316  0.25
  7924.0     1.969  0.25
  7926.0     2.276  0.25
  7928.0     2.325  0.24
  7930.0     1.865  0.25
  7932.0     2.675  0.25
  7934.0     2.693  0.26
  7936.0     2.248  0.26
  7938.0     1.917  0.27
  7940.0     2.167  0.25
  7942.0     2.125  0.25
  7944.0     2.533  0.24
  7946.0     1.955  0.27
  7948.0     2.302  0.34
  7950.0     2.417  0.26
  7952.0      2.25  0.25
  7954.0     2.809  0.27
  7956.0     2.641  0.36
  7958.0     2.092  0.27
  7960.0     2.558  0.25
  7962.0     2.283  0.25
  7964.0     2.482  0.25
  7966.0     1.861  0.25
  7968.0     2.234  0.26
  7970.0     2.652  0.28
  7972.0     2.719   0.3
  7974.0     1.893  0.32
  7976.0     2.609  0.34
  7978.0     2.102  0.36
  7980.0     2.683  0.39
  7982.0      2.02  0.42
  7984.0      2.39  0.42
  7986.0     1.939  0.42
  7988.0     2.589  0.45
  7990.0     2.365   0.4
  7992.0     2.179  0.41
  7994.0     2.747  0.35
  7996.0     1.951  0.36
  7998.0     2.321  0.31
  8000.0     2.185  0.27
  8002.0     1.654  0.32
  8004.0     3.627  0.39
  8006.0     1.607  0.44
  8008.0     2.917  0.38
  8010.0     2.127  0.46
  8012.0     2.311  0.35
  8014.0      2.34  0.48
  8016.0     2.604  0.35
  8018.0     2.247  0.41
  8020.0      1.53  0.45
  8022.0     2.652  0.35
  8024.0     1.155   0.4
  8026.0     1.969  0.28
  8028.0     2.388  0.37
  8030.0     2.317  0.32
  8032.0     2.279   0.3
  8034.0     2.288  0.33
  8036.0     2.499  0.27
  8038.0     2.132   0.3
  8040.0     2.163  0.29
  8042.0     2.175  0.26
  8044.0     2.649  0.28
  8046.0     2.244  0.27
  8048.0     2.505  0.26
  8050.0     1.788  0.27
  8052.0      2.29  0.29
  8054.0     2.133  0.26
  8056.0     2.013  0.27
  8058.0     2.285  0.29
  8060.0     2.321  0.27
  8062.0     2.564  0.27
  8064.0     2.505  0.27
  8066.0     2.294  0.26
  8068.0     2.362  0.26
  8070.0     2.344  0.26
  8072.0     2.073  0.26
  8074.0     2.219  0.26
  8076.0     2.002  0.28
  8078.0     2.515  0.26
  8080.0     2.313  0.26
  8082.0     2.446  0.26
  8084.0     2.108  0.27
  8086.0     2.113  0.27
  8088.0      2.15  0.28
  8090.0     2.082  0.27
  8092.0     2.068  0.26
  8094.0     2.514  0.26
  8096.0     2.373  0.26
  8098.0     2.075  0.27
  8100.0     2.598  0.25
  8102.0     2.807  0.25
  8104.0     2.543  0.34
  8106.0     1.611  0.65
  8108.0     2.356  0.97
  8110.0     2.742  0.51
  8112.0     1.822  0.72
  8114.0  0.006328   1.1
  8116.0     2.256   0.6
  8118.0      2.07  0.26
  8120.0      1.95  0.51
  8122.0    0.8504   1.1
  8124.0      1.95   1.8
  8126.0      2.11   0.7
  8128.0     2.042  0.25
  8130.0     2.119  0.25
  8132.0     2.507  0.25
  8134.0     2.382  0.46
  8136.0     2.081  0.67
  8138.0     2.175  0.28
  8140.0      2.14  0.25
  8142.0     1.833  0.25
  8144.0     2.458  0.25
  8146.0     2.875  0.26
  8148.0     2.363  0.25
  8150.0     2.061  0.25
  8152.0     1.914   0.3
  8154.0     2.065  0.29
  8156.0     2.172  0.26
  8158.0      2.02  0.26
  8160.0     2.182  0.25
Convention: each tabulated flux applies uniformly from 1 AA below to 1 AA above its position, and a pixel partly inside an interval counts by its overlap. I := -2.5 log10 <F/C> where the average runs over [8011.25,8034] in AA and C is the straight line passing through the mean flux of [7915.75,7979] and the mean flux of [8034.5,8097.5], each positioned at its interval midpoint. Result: 0.06 mag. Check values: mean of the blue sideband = 2.32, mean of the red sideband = 2.26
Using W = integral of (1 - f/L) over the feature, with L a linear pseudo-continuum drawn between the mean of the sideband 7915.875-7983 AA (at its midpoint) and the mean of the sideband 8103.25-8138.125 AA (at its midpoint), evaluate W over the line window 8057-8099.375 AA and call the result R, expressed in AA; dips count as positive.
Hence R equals -4.5 AA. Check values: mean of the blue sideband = 2.32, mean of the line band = 2.28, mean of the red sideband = 1.97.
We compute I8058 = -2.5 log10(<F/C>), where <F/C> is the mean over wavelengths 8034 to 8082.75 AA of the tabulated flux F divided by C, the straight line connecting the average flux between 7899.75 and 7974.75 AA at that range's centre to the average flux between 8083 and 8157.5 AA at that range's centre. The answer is -0.06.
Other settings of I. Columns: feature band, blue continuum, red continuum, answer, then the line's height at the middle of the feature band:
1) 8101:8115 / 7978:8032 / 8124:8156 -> 0.12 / 2.21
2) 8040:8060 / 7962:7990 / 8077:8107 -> 0.03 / 2.3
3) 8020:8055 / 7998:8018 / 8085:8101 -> 0.06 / 2.32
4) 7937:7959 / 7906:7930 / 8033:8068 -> -0.05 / 2.18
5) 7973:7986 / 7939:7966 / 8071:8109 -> 0.03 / 2.32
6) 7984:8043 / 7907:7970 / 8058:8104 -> 0.02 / 2.29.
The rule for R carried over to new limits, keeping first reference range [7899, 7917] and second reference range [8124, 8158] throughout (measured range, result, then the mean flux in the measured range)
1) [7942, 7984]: -4.40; 2.35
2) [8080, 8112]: -1.68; 2.29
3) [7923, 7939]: -0.99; 2.25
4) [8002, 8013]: -1.52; 2.44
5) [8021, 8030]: 0.33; 2.07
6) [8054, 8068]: -1.00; 2.32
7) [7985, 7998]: -0.97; 2.3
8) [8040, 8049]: -0.88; 2.37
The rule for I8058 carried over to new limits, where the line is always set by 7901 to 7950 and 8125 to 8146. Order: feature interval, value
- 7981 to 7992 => -0.02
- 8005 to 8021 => 0.00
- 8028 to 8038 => -0.05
